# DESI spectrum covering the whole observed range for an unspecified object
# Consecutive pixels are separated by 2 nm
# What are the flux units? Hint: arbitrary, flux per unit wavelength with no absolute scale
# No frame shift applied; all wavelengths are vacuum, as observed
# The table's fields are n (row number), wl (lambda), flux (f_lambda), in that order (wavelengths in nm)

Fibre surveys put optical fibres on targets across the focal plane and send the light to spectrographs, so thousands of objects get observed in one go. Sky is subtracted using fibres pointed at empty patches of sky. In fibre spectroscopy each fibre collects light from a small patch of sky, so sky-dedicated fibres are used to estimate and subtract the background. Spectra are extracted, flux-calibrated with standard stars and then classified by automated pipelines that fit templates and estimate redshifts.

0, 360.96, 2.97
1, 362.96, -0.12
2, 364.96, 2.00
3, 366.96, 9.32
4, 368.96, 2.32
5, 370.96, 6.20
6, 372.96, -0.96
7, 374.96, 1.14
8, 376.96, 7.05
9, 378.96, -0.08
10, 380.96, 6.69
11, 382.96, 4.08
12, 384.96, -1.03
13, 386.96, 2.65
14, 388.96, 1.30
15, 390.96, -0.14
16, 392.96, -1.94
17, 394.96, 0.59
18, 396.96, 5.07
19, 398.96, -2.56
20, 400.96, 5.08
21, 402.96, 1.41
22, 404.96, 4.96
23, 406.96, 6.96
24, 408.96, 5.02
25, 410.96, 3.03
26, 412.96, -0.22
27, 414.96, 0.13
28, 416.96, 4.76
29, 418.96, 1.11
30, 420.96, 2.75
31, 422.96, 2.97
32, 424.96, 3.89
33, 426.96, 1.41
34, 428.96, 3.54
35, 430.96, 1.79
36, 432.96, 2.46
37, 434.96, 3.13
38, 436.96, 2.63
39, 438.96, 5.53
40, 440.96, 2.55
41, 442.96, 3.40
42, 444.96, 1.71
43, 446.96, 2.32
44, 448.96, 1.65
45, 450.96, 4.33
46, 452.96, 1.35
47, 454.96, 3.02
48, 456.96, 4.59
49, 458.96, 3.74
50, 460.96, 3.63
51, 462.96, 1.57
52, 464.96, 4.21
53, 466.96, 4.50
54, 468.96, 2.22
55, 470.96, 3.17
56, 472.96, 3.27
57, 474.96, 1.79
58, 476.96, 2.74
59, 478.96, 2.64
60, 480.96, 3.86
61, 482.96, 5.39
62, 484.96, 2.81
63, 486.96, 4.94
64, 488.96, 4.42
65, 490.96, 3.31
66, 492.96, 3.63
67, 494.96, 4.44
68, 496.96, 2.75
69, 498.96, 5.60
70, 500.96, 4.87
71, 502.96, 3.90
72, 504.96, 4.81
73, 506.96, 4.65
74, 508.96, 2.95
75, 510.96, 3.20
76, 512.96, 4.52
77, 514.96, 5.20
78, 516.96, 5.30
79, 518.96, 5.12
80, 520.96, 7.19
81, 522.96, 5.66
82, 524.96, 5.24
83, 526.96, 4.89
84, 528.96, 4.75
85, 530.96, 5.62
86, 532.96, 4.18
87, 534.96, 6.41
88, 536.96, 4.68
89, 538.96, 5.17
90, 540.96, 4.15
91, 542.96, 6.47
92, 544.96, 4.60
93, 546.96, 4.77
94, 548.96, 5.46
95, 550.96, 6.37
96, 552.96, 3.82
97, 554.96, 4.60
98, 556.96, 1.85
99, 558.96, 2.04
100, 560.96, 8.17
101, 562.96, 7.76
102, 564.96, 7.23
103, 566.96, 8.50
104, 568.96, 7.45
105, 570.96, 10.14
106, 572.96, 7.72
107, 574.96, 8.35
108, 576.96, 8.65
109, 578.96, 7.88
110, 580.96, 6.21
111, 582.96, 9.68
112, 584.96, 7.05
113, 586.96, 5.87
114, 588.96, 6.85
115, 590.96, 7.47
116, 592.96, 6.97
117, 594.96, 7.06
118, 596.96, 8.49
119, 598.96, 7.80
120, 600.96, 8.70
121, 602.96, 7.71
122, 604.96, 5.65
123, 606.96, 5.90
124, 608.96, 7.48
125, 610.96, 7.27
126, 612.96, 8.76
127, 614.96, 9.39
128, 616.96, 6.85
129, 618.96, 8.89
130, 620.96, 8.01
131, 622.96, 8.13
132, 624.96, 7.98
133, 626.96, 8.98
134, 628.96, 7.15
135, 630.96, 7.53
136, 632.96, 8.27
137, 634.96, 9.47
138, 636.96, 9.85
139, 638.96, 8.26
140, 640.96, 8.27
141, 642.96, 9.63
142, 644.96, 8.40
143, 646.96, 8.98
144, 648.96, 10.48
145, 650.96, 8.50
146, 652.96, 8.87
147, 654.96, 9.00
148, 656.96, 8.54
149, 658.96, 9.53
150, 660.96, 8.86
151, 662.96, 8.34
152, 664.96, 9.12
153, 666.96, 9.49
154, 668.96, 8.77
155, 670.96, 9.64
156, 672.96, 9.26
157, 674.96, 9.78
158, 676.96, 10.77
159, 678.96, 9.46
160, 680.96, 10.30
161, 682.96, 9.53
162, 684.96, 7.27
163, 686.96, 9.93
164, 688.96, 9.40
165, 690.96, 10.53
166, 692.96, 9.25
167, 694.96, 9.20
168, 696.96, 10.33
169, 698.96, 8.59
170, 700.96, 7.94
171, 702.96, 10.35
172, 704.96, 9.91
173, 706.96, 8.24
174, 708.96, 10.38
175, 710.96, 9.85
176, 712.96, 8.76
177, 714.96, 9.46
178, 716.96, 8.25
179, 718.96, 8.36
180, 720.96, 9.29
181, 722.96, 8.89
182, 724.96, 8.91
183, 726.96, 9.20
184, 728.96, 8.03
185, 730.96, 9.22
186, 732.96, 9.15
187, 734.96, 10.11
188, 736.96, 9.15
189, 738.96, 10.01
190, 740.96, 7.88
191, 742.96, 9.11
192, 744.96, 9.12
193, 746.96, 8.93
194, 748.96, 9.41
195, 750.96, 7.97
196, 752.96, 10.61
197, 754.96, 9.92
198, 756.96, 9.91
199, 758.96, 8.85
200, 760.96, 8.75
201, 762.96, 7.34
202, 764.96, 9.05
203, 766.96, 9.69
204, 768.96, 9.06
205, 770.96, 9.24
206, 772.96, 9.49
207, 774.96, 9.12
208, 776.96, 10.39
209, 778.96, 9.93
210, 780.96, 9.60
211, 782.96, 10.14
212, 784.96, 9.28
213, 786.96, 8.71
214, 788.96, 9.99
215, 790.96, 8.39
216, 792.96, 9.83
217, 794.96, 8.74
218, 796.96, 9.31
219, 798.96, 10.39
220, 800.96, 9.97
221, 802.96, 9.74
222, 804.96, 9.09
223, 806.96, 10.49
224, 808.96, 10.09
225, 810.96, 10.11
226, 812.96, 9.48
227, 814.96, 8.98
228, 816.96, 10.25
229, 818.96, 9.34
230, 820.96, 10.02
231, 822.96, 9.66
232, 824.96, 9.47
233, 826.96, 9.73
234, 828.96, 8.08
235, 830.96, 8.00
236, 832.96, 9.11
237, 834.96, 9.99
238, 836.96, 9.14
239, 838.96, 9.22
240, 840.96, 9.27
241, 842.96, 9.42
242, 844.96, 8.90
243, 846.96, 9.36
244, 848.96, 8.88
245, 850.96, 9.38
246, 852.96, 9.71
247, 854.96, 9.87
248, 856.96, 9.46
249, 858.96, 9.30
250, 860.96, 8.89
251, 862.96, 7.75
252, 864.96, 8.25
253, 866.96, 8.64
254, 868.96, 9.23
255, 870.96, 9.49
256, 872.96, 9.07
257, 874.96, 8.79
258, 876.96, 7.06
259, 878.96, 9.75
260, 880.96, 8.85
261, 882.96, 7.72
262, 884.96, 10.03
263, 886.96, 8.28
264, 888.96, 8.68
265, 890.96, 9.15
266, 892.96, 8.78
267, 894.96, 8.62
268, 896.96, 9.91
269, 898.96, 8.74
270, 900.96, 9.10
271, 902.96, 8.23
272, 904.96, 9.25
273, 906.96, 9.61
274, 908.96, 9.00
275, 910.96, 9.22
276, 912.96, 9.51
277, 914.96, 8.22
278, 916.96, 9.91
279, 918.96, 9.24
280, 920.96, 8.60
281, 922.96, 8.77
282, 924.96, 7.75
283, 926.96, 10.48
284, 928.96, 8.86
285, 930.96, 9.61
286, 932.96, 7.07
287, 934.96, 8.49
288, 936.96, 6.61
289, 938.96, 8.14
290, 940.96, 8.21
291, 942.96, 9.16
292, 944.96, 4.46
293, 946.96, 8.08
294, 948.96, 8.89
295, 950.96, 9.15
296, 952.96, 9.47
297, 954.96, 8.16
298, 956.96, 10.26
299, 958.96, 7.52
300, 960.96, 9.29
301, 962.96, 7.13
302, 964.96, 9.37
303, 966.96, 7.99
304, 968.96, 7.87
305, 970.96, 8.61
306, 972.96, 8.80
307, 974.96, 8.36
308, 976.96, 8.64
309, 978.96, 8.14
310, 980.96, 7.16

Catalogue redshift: 0.41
